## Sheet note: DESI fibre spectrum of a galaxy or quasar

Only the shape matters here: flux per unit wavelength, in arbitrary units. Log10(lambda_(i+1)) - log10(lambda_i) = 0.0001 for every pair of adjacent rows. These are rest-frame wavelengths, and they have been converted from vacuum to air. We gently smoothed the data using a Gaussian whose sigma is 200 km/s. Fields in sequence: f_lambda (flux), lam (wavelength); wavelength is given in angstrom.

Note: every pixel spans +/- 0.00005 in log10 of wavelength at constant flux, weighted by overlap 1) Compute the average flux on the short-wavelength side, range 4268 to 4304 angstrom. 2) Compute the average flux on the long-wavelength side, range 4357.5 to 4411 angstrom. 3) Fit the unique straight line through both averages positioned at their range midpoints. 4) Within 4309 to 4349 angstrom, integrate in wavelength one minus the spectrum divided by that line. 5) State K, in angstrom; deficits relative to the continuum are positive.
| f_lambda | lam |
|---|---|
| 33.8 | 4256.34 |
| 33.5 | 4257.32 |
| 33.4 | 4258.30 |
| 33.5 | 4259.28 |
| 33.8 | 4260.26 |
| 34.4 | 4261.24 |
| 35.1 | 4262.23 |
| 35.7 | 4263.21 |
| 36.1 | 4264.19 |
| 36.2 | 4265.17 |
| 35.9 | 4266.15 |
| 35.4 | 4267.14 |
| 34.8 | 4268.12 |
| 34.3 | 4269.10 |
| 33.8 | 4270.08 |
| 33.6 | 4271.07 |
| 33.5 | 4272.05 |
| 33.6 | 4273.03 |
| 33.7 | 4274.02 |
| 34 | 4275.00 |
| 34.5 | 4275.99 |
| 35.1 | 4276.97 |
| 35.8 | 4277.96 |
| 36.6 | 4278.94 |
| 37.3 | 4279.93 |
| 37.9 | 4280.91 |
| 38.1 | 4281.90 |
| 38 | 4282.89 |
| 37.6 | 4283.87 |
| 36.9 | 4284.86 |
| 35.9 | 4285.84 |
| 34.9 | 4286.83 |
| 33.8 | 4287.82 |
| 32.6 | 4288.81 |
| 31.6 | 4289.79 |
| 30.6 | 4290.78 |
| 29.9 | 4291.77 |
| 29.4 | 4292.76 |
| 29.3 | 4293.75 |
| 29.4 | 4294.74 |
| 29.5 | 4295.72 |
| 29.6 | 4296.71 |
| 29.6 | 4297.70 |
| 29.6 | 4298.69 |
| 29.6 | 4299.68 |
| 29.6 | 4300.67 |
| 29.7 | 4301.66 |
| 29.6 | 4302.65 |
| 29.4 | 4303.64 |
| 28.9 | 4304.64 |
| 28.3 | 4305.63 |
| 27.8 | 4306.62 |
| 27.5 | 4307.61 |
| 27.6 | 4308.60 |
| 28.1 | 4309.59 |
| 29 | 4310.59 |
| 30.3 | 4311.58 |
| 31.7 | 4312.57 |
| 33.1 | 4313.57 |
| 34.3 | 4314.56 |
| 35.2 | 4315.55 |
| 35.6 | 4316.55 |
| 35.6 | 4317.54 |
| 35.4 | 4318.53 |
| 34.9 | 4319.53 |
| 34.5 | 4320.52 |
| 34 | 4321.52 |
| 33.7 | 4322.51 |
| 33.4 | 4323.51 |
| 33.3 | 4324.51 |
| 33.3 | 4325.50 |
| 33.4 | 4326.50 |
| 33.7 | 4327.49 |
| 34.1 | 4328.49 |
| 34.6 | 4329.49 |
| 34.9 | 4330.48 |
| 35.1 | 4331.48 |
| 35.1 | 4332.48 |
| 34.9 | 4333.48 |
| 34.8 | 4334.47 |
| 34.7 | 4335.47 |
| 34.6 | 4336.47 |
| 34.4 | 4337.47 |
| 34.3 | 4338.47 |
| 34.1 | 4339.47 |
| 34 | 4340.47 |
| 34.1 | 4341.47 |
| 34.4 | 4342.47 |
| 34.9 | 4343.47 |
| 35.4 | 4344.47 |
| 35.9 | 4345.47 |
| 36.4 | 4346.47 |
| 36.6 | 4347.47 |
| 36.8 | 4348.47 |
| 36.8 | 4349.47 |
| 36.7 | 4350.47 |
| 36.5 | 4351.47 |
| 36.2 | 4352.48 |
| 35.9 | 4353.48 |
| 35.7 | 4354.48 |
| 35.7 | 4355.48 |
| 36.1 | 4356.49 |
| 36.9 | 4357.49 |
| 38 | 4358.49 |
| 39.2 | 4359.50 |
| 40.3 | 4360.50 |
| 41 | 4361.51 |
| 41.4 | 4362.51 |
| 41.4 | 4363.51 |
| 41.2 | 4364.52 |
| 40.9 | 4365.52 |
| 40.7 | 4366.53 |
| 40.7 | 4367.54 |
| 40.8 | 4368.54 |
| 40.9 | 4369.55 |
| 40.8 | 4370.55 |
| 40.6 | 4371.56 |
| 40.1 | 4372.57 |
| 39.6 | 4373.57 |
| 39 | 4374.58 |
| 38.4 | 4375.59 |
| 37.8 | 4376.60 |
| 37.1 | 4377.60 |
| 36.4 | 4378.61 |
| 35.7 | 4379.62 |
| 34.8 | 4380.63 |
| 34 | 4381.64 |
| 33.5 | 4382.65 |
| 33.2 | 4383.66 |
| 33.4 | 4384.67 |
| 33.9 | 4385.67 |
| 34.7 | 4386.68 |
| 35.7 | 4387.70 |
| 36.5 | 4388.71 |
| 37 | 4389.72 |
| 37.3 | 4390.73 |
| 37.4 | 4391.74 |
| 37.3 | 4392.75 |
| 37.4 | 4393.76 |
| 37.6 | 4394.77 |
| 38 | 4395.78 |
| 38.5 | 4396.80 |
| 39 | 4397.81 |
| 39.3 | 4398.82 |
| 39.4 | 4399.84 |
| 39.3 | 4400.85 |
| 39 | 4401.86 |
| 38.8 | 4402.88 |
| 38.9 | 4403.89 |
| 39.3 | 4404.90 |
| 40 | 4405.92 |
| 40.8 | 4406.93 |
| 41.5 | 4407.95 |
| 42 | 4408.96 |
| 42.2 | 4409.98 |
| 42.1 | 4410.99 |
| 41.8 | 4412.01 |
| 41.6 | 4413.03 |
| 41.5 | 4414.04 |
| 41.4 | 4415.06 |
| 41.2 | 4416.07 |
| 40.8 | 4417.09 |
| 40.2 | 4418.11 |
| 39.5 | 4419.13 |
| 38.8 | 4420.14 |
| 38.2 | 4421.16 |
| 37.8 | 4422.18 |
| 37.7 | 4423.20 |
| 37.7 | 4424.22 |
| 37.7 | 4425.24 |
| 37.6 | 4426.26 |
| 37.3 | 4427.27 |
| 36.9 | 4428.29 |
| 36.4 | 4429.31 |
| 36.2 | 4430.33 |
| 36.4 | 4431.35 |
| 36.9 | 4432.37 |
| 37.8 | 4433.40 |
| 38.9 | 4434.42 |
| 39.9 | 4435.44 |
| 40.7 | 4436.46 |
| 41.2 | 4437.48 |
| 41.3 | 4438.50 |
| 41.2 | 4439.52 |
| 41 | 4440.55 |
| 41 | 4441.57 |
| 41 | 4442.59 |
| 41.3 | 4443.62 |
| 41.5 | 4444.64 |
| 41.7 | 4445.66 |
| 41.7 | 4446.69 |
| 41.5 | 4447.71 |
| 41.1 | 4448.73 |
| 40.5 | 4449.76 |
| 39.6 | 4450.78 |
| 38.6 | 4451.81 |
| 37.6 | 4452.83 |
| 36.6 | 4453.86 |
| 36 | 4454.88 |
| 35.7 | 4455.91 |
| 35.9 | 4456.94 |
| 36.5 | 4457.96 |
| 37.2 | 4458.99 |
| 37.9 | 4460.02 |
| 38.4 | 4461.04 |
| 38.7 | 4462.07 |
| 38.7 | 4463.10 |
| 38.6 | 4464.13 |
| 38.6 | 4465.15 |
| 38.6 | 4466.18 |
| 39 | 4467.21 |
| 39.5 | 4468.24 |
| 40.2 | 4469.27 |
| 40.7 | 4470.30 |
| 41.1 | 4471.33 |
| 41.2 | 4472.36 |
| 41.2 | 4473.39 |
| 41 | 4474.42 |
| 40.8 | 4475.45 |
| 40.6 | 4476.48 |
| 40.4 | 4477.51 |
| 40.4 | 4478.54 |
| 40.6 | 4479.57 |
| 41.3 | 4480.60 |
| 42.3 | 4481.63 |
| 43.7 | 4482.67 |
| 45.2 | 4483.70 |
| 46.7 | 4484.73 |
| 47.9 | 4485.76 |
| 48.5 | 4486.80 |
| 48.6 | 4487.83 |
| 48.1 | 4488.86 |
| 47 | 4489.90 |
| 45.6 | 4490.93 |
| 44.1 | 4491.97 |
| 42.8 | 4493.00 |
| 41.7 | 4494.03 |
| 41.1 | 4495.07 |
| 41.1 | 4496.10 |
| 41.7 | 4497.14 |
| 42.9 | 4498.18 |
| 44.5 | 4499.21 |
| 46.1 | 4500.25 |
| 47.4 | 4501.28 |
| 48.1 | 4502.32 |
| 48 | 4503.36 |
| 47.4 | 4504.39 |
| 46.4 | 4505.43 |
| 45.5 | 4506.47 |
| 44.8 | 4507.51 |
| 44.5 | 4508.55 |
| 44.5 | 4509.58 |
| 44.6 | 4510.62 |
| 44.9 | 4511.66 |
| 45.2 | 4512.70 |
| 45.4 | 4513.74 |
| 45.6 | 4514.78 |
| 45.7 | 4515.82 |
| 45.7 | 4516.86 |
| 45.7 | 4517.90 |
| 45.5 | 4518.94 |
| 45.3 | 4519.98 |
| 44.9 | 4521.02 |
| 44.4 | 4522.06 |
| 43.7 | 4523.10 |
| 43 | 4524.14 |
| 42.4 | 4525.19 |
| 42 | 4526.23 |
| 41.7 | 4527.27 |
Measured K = 1.5 angstrom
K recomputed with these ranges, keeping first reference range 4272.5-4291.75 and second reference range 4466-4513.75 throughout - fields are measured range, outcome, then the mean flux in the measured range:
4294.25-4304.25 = 1.7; 29.6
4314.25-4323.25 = 0.4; 34.8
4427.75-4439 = 0.8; 38.4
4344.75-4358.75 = 0.6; 36.4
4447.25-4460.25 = 1.3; 38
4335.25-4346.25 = 0.8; 34.6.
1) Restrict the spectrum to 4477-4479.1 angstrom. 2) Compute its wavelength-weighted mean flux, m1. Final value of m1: 40.5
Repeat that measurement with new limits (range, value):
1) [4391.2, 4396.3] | 37.5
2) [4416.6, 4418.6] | 40.4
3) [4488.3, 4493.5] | 45.6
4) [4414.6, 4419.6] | 40.6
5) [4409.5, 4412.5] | 42.1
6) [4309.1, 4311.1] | 28.5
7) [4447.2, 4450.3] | 41.1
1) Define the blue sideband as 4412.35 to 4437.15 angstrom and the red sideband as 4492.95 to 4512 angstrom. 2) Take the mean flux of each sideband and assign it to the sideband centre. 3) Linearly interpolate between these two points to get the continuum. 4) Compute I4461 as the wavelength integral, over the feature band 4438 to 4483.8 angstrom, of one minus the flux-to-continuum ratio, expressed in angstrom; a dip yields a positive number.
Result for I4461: 1.8 angstrom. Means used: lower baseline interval 38.8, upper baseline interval 44.7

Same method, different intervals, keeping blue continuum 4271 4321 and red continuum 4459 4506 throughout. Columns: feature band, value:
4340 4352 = -0.2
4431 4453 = 0.2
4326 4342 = 0.1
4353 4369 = -1.4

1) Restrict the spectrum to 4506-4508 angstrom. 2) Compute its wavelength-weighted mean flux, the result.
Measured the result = 45.1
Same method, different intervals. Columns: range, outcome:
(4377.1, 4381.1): 36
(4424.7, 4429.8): 37.2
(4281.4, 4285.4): 37.6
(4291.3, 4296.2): 29.5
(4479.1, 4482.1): 41.4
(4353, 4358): 36.1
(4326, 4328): 33.6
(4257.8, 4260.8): 33.6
